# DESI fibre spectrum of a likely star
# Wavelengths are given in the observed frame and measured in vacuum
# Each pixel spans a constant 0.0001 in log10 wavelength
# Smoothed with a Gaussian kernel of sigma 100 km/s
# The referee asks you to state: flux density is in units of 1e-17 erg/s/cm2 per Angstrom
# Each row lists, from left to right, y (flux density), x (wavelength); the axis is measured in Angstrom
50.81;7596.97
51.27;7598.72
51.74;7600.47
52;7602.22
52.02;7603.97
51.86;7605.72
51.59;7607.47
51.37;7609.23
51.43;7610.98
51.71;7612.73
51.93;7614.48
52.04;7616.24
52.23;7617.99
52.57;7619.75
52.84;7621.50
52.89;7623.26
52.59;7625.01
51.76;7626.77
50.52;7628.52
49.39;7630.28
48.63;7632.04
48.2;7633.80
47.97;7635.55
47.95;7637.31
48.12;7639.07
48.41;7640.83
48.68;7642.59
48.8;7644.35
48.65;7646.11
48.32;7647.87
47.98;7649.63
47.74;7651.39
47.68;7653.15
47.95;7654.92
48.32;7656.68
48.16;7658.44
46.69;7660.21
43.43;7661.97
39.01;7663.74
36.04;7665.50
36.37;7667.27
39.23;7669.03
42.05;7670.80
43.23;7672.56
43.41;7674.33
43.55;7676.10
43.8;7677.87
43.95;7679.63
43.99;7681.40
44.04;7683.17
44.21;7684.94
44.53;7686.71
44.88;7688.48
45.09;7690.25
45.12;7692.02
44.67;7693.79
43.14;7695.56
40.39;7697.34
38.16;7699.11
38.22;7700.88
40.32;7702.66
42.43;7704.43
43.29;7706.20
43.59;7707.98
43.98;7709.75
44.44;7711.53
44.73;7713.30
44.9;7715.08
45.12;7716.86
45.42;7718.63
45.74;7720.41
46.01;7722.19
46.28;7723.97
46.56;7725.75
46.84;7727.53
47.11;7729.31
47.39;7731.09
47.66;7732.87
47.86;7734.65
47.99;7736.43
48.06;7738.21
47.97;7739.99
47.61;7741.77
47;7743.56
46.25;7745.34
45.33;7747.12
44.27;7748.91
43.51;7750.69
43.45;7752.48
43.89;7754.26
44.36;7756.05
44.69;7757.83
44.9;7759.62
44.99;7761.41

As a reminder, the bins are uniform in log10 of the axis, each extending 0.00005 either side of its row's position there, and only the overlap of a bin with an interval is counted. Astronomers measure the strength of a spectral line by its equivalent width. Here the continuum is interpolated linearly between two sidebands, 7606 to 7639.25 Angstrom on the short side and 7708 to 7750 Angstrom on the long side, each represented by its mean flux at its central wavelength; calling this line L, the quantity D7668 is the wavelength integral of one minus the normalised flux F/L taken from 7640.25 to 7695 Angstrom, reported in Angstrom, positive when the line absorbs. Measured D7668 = 4.7 Angstrom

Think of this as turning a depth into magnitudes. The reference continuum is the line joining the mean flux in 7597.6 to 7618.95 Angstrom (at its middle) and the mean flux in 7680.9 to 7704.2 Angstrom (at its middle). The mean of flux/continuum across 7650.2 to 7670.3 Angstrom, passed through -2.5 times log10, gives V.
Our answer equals 0.06 mag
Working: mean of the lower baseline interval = 51.7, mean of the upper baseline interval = 42.8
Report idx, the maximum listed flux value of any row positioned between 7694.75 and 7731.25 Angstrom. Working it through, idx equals 47.39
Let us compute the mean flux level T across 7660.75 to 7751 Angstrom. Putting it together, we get 44.1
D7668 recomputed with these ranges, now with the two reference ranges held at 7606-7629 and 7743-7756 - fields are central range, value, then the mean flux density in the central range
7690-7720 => 2.6 Angstrom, 43.1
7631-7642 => 0.6 Angstrom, 48.2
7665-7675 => 1.8 Angstrom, 40.1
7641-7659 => 0.7 Angstrom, 48.2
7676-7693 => 1.4 Angstrom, 44.4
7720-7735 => -0.3 Angstrom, 46.8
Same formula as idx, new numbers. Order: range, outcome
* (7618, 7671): 52.89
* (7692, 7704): 45.12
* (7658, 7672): 48.16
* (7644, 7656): 48.8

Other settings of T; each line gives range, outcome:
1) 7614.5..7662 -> 49.3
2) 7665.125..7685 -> 42.1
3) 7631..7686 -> 45.3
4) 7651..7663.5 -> 46.7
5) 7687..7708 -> 42.4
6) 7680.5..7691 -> 44.4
